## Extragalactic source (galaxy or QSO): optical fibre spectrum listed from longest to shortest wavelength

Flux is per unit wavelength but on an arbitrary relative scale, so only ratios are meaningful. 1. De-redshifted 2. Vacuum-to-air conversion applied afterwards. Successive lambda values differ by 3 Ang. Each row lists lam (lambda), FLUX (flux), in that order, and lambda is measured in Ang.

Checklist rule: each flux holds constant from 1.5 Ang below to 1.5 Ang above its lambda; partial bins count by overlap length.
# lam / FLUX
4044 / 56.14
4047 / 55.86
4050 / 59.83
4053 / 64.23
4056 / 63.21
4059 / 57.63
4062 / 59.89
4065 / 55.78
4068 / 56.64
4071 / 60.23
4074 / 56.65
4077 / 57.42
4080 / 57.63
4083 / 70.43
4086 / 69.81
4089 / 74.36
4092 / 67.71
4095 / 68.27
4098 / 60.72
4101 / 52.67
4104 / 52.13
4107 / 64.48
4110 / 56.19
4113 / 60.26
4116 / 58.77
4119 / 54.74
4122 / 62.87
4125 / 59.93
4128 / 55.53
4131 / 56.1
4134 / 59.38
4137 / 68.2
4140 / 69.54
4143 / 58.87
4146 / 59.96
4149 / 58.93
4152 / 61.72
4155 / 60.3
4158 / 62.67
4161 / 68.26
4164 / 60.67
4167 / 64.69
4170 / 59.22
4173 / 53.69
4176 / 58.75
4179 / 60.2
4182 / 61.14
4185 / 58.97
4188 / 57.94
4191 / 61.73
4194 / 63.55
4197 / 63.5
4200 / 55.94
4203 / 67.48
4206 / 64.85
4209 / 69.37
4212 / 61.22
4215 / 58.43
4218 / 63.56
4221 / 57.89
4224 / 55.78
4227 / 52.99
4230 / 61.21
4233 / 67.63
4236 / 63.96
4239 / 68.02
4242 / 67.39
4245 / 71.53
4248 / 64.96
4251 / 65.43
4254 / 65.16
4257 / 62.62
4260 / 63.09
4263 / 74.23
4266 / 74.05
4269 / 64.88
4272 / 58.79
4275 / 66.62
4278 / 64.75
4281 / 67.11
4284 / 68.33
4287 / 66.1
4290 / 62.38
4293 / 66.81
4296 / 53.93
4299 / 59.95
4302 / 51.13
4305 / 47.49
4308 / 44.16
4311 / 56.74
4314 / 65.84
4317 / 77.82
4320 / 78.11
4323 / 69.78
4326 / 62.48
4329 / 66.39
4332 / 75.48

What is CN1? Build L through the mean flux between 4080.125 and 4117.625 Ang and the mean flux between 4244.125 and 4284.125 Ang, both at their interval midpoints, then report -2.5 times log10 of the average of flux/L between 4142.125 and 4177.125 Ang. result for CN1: 0.06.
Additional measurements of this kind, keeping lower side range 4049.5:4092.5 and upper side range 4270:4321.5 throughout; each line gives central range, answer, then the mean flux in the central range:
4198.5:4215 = -0.02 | 63.3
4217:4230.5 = 0.08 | 57.9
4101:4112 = 0.09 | 57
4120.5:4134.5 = 0.06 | 58.7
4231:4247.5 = -0.09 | 67.3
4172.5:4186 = 0.06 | 58.9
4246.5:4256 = -0.05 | 65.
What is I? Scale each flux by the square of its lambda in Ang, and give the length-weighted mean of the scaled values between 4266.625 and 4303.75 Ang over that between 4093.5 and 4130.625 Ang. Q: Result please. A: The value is 1.16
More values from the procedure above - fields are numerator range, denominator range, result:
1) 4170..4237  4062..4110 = 1.05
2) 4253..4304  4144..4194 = 1.11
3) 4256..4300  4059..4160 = 1.16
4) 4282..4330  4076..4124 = 1.11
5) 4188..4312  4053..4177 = 1.09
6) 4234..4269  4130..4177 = 1.15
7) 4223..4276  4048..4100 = 1.14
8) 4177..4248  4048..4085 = 1.12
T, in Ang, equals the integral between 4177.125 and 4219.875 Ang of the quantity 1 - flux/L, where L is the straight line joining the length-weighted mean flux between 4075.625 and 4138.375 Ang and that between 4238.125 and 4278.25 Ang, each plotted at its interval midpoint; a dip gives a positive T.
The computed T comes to 1.70 Ang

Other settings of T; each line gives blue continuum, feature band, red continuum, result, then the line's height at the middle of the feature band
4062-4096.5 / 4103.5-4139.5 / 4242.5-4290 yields 2.4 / 63.8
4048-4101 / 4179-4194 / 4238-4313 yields 0.5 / 62.6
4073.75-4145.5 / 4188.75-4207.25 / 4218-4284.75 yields 0.3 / 63.5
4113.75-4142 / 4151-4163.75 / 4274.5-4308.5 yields -0.5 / 60.5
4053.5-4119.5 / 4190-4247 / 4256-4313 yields -1.4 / 61.5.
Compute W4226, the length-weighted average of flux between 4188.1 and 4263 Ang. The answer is 63.3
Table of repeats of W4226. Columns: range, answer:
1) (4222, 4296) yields 64.9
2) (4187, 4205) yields 61.9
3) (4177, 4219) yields 61.9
